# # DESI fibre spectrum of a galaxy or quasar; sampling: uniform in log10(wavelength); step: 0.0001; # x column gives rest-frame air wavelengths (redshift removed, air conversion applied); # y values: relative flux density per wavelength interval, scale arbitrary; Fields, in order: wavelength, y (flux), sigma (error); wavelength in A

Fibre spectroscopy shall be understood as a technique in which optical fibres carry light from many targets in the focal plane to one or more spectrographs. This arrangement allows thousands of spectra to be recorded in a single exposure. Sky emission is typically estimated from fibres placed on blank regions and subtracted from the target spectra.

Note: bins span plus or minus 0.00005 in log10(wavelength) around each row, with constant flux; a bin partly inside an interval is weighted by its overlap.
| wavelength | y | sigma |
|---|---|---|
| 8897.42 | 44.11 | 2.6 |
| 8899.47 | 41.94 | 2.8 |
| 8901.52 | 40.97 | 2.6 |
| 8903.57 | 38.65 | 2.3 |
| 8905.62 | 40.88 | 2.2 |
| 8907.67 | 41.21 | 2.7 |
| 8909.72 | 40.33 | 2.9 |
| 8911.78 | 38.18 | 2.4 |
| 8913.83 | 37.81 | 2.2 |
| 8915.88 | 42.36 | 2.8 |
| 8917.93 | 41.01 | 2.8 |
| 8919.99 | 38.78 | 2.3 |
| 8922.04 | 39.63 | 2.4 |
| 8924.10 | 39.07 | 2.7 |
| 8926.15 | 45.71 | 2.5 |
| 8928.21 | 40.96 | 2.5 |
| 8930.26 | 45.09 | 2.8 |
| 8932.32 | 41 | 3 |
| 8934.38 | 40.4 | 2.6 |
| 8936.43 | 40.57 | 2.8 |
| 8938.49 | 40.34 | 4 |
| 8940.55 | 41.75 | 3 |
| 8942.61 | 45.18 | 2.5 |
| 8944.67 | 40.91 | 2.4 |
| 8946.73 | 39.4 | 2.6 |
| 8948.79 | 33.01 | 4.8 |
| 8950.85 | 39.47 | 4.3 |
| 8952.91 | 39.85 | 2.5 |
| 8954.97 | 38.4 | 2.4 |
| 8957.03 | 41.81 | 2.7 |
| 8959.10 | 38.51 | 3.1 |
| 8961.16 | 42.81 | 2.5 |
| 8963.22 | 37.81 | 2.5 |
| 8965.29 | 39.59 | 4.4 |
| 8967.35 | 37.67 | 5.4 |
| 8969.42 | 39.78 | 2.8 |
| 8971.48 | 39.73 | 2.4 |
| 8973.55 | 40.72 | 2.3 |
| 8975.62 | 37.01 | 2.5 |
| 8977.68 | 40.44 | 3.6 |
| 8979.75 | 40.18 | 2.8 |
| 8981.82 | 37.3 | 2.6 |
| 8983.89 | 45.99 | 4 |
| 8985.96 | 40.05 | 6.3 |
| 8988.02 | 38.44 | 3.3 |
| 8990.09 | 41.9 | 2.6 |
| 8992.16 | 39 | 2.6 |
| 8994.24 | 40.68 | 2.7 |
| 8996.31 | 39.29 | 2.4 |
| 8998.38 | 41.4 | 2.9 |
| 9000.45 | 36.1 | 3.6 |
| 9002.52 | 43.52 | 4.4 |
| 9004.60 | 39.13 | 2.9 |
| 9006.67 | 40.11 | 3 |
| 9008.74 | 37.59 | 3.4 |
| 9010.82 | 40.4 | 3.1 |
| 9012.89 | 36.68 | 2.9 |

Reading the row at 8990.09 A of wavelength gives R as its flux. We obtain 41.9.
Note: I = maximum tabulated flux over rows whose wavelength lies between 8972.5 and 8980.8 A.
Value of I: 40.72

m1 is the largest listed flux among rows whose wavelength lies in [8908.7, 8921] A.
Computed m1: 42.36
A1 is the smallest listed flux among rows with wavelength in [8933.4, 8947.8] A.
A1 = 39.4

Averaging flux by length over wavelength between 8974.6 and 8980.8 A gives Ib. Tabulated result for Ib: 39.2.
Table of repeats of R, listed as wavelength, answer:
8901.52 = 40.97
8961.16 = 42.81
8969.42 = 39.78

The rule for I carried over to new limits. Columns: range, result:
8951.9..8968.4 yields 42.81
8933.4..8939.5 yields 40.57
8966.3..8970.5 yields 39.78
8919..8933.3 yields 45.71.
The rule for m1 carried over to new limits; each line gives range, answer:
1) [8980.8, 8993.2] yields 45.99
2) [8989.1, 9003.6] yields 43.52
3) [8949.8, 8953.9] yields 39.85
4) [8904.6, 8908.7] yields 41.21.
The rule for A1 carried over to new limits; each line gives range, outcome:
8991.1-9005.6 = 36.1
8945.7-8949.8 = 33.01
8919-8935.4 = 38.78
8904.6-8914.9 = 37.81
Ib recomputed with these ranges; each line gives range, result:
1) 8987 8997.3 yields 39.8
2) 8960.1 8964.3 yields 40.3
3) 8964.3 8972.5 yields 39.2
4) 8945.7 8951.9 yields 37.3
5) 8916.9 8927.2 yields 40.8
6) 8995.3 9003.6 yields 40.1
